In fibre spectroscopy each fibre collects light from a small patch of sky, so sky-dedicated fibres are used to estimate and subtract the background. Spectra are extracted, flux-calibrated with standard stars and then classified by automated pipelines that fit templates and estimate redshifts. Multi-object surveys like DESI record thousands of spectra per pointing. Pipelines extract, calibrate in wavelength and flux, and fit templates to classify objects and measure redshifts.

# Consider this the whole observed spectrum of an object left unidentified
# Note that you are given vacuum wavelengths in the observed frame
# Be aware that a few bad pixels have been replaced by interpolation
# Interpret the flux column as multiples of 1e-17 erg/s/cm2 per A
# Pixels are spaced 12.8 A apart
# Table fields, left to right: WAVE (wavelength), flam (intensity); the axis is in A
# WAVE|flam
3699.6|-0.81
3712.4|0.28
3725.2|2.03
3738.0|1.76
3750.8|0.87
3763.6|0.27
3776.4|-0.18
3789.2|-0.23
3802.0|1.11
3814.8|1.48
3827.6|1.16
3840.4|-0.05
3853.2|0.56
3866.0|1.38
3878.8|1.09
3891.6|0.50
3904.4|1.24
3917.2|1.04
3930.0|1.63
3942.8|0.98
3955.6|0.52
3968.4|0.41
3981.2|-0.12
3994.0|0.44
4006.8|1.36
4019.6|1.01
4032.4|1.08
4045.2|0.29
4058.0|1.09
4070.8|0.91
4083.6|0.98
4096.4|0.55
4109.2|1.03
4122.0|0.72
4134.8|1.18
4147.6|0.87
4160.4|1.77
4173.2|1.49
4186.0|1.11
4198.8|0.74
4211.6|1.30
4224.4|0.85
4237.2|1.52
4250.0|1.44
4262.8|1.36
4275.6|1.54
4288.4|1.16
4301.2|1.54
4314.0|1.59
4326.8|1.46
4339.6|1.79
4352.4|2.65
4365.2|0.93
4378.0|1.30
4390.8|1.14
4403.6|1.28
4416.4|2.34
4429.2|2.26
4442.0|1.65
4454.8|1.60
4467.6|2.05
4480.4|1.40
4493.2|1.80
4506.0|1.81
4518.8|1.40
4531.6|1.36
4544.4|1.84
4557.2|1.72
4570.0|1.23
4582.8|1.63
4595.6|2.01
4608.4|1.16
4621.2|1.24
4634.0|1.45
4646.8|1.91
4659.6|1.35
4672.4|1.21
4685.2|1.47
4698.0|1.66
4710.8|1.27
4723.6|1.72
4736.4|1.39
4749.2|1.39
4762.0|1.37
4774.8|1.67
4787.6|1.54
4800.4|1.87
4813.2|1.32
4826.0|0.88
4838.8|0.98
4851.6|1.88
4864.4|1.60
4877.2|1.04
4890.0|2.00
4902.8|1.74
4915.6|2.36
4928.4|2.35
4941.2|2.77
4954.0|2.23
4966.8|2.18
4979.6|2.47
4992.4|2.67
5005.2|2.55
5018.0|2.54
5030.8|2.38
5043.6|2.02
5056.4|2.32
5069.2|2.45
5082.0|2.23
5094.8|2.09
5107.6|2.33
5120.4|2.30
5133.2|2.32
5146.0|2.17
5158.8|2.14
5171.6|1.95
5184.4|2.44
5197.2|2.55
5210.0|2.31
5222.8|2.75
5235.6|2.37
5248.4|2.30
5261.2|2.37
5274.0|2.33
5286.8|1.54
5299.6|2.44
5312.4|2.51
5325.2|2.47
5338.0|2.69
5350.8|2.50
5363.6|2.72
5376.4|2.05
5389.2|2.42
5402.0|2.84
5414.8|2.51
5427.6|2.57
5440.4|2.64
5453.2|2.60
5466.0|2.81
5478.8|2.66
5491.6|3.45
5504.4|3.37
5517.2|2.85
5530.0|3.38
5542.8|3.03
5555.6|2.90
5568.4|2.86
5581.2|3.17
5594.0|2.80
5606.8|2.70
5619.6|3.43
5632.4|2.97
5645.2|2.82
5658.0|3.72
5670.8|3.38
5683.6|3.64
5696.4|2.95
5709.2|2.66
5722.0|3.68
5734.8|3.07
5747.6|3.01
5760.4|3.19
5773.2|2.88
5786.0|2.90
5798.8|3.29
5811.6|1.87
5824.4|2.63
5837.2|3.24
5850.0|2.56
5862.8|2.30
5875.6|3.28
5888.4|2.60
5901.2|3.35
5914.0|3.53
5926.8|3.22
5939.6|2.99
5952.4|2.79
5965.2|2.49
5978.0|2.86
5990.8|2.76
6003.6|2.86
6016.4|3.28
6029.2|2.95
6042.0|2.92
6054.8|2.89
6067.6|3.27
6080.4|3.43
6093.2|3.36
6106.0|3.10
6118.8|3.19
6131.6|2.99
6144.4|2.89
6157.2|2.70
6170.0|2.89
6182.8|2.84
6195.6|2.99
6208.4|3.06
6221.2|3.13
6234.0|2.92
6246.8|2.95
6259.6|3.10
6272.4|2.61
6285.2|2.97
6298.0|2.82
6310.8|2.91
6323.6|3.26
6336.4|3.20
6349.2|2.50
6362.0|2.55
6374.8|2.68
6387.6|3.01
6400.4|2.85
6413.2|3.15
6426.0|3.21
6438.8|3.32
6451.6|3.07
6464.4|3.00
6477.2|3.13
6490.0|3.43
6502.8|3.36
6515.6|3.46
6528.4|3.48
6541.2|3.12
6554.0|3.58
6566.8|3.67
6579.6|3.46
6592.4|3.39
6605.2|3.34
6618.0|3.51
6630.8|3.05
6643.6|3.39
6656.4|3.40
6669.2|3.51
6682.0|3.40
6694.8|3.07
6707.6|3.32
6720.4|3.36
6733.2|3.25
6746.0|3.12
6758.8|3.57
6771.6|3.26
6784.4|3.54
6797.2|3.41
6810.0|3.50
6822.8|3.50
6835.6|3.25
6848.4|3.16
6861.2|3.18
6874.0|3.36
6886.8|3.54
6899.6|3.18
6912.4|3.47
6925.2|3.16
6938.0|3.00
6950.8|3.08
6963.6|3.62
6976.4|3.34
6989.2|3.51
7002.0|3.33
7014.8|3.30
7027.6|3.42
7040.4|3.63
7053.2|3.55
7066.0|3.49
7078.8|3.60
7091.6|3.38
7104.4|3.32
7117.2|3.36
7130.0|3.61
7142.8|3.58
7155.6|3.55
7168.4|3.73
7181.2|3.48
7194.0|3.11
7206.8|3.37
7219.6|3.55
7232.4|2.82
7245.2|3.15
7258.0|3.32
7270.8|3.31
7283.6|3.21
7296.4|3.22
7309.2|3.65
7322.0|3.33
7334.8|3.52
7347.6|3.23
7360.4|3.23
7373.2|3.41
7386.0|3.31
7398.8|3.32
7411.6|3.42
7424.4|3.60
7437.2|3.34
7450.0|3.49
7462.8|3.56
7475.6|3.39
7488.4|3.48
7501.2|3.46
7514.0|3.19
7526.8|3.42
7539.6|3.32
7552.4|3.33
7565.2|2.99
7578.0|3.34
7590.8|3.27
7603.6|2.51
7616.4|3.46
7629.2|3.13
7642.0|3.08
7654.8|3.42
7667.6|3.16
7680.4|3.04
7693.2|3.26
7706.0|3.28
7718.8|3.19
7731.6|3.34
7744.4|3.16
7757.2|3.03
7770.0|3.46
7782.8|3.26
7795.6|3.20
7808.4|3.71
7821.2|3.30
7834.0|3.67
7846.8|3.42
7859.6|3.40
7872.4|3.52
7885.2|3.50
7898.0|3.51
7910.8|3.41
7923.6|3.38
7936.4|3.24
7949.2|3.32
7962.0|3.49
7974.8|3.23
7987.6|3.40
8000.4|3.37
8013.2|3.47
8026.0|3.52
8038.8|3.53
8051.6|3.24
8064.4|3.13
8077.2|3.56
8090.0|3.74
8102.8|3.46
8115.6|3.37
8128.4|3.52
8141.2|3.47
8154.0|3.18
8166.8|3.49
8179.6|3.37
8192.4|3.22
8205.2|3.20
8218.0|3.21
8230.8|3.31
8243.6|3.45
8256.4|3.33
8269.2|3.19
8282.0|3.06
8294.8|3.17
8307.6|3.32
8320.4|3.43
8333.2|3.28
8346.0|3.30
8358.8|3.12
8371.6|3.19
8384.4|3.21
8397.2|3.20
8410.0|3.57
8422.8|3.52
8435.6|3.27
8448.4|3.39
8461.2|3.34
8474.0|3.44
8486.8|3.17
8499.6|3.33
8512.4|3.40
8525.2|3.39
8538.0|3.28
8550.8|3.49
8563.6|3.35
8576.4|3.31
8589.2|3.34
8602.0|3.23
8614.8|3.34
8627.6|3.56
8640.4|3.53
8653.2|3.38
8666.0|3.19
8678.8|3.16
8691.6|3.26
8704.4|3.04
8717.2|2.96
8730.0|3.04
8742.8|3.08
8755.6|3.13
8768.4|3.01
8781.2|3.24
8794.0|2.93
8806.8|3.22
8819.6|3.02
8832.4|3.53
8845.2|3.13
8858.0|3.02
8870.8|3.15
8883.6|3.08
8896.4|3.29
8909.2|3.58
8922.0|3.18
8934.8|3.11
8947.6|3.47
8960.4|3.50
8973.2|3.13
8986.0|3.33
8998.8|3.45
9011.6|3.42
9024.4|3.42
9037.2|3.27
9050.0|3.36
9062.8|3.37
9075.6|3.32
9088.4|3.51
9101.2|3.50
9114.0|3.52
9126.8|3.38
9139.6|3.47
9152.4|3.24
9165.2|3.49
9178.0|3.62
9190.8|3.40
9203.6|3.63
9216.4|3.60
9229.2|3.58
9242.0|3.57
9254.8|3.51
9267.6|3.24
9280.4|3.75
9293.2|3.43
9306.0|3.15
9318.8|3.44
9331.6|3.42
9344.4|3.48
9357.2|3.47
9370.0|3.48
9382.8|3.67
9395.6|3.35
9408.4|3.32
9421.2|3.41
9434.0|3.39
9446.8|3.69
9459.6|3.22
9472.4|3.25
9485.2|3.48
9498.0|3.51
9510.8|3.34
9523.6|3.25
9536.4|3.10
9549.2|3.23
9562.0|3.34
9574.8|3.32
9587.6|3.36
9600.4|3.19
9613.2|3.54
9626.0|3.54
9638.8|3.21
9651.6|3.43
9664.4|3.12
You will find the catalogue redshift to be 0.228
